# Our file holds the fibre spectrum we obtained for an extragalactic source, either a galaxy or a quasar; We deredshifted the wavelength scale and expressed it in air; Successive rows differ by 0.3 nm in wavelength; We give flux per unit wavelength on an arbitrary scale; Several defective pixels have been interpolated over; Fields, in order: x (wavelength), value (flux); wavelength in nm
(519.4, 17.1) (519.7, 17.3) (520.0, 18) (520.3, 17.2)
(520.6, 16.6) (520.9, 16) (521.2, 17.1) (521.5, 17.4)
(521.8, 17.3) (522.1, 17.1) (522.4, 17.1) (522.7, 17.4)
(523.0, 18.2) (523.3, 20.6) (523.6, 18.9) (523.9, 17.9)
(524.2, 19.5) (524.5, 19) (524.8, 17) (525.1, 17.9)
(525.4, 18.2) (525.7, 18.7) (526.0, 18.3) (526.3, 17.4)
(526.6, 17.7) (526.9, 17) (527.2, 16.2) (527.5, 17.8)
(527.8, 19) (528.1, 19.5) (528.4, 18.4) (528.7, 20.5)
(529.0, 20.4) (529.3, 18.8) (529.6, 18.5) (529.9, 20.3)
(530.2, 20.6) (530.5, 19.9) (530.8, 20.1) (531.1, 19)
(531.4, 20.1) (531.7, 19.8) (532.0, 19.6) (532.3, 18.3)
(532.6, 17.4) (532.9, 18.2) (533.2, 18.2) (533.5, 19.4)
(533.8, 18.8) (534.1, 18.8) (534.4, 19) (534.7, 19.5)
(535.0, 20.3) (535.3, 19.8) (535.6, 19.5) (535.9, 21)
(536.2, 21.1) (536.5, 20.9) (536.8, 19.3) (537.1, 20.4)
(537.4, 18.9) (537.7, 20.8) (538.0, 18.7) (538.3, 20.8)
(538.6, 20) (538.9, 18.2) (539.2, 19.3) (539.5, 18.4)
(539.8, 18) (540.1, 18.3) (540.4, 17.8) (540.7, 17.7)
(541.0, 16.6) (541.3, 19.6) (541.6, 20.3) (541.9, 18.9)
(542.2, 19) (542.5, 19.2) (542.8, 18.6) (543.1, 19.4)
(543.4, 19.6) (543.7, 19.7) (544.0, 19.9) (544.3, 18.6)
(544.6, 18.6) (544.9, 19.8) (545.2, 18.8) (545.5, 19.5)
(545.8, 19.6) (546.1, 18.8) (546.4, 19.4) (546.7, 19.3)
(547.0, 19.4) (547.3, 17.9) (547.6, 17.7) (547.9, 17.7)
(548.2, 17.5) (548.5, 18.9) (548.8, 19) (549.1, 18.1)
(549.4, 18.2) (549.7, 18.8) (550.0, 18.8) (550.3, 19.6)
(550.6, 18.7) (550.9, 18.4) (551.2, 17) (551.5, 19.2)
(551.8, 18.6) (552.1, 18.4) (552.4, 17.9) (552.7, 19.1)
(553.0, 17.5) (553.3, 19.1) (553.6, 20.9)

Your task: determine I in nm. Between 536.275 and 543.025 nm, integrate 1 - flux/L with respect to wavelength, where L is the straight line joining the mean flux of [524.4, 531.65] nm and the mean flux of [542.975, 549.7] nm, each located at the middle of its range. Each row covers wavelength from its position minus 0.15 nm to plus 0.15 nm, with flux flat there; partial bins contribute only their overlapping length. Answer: -0.09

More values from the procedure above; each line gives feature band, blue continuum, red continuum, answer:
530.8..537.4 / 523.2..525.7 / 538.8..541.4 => -0.40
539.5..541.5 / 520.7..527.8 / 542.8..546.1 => 0.10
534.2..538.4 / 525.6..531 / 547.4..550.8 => -0.29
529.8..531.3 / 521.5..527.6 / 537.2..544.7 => -0.13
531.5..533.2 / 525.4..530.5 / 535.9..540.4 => 0.03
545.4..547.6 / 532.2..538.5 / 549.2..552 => -0.02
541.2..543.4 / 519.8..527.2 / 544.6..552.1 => -0.10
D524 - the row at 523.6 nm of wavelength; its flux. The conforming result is 18.9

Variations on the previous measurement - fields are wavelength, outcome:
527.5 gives 17.8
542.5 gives 19.2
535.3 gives 19.8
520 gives 18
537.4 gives 18.9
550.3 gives 19.6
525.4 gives 18.2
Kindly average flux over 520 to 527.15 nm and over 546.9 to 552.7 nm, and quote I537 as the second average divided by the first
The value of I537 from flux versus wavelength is 1.04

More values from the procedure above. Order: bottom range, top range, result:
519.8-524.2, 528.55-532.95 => 1.10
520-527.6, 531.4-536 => 1.08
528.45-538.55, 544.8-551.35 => 0.95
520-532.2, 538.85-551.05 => 1.02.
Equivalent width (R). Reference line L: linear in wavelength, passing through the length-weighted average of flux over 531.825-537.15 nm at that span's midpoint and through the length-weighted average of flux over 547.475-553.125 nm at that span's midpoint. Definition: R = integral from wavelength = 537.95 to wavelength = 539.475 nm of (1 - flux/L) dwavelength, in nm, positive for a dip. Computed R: -0.02 nm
